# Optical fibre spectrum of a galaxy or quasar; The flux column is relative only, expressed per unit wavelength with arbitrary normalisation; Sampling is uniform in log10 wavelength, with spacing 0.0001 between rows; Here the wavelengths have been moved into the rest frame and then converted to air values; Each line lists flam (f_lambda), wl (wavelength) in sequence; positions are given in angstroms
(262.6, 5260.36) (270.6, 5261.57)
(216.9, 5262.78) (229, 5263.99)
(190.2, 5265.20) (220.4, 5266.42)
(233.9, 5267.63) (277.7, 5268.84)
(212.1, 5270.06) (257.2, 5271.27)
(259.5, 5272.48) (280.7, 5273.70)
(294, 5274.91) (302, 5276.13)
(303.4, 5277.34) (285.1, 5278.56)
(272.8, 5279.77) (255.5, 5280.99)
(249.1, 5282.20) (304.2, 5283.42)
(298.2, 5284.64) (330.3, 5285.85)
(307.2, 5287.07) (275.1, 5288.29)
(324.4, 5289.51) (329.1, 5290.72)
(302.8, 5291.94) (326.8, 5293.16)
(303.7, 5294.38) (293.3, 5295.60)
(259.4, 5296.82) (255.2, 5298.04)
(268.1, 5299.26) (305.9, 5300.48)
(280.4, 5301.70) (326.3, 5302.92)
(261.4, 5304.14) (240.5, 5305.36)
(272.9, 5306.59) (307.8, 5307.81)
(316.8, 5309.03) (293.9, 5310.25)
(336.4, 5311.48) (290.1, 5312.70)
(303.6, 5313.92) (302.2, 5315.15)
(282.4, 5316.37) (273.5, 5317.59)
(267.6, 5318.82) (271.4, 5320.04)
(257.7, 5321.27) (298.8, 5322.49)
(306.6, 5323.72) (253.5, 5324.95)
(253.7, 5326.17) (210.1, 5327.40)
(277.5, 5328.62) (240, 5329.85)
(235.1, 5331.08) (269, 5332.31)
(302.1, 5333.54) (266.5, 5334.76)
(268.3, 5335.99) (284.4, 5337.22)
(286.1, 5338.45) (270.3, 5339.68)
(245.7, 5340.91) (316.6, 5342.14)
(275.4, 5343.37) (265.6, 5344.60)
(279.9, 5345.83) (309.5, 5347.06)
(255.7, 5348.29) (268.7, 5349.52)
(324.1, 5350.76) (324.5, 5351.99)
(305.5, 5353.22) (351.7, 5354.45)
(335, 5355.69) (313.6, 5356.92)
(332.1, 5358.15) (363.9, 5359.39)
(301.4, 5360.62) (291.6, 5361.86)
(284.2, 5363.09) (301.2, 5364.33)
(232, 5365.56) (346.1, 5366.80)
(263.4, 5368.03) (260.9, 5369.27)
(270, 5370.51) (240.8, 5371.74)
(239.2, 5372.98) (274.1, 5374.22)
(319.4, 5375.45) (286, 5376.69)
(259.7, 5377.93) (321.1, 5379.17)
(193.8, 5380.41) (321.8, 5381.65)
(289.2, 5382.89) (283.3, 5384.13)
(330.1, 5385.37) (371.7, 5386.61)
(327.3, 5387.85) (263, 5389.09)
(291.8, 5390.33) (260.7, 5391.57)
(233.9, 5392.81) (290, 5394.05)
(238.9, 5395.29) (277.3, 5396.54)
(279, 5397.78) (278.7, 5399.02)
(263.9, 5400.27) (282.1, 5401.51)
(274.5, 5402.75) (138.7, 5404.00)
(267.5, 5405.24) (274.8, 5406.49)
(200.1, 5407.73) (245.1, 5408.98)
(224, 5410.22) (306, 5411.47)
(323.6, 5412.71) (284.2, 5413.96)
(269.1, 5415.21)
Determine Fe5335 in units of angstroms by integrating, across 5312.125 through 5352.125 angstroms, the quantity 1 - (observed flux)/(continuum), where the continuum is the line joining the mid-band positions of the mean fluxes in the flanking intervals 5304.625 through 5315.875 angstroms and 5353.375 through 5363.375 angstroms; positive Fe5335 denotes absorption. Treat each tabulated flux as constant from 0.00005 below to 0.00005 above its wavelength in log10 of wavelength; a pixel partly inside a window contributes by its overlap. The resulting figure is 4.1 angstroms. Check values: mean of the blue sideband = 295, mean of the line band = 276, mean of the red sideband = 322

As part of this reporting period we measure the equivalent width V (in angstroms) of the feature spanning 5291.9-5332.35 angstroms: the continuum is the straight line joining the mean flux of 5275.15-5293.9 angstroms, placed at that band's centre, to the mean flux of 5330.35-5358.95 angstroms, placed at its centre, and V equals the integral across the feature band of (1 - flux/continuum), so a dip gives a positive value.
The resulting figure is 1.9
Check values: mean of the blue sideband 298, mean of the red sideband 291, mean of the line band 281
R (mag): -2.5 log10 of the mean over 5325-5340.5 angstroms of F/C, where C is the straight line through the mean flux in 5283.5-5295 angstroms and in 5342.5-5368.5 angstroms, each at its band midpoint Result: 0.16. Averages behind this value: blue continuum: 311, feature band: 263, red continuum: 302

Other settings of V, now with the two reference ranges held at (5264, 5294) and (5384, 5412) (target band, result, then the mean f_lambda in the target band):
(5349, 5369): -2.63 angstroms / 308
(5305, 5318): -0.87 angstroms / 294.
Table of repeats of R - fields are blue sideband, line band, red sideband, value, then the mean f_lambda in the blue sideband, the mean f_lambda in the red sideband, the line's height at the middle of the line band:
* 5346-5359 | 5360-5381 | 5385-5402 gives 0.091 mag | 312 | 284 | 300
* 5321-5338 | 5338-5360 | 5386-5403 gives -0.116 mag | 266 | 281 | 271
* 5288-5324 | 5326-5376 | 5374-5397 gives 0.014 mag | 291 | 286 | 288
